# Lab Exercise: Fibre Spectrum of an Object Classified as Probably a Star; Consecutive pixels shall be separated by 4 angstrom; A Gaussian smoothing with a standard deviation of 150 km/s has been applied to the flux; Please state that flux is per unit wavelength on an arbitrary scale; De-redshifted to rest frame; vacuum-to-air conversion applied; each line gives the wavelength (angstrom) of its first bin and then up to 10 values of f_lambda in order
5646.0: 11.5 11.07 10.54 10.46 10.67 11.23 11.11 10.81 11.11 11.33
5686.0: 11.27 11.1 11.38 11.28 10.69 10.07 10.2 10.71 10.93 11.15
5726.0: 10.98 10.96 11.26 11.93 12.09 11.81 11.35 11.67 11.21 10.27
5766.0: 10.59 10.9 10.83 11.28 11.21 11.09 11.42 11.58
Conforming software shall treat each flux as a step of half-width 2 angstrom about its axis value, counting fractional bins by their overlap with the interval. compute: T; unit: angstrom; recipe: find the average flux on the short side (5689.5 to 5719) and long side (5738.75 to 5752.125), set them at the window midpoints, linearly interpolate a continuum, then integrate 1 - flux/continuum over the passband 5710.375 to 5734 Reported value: 0.60 angstrom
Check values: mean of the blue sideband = 10.8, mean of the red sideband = 11.8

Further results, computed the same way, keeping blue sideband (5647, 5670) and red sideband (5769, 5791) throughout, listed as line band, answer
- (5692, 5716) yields 0.5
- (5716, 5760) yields -1.5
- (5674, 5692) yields -0.4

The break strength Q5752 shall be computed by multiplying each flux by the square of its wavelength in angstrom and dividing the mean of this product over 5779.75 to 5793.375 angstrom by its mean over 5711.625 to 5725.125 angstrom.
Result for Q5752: 1.1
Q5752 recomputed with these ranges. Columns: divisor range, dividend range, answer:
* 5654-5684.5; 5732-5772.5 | 1.06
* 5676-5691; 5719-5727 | 1.00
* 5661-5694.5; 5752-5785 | 1.02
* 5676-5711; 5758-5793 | 1.03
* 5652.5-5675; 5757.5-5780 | 1.04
